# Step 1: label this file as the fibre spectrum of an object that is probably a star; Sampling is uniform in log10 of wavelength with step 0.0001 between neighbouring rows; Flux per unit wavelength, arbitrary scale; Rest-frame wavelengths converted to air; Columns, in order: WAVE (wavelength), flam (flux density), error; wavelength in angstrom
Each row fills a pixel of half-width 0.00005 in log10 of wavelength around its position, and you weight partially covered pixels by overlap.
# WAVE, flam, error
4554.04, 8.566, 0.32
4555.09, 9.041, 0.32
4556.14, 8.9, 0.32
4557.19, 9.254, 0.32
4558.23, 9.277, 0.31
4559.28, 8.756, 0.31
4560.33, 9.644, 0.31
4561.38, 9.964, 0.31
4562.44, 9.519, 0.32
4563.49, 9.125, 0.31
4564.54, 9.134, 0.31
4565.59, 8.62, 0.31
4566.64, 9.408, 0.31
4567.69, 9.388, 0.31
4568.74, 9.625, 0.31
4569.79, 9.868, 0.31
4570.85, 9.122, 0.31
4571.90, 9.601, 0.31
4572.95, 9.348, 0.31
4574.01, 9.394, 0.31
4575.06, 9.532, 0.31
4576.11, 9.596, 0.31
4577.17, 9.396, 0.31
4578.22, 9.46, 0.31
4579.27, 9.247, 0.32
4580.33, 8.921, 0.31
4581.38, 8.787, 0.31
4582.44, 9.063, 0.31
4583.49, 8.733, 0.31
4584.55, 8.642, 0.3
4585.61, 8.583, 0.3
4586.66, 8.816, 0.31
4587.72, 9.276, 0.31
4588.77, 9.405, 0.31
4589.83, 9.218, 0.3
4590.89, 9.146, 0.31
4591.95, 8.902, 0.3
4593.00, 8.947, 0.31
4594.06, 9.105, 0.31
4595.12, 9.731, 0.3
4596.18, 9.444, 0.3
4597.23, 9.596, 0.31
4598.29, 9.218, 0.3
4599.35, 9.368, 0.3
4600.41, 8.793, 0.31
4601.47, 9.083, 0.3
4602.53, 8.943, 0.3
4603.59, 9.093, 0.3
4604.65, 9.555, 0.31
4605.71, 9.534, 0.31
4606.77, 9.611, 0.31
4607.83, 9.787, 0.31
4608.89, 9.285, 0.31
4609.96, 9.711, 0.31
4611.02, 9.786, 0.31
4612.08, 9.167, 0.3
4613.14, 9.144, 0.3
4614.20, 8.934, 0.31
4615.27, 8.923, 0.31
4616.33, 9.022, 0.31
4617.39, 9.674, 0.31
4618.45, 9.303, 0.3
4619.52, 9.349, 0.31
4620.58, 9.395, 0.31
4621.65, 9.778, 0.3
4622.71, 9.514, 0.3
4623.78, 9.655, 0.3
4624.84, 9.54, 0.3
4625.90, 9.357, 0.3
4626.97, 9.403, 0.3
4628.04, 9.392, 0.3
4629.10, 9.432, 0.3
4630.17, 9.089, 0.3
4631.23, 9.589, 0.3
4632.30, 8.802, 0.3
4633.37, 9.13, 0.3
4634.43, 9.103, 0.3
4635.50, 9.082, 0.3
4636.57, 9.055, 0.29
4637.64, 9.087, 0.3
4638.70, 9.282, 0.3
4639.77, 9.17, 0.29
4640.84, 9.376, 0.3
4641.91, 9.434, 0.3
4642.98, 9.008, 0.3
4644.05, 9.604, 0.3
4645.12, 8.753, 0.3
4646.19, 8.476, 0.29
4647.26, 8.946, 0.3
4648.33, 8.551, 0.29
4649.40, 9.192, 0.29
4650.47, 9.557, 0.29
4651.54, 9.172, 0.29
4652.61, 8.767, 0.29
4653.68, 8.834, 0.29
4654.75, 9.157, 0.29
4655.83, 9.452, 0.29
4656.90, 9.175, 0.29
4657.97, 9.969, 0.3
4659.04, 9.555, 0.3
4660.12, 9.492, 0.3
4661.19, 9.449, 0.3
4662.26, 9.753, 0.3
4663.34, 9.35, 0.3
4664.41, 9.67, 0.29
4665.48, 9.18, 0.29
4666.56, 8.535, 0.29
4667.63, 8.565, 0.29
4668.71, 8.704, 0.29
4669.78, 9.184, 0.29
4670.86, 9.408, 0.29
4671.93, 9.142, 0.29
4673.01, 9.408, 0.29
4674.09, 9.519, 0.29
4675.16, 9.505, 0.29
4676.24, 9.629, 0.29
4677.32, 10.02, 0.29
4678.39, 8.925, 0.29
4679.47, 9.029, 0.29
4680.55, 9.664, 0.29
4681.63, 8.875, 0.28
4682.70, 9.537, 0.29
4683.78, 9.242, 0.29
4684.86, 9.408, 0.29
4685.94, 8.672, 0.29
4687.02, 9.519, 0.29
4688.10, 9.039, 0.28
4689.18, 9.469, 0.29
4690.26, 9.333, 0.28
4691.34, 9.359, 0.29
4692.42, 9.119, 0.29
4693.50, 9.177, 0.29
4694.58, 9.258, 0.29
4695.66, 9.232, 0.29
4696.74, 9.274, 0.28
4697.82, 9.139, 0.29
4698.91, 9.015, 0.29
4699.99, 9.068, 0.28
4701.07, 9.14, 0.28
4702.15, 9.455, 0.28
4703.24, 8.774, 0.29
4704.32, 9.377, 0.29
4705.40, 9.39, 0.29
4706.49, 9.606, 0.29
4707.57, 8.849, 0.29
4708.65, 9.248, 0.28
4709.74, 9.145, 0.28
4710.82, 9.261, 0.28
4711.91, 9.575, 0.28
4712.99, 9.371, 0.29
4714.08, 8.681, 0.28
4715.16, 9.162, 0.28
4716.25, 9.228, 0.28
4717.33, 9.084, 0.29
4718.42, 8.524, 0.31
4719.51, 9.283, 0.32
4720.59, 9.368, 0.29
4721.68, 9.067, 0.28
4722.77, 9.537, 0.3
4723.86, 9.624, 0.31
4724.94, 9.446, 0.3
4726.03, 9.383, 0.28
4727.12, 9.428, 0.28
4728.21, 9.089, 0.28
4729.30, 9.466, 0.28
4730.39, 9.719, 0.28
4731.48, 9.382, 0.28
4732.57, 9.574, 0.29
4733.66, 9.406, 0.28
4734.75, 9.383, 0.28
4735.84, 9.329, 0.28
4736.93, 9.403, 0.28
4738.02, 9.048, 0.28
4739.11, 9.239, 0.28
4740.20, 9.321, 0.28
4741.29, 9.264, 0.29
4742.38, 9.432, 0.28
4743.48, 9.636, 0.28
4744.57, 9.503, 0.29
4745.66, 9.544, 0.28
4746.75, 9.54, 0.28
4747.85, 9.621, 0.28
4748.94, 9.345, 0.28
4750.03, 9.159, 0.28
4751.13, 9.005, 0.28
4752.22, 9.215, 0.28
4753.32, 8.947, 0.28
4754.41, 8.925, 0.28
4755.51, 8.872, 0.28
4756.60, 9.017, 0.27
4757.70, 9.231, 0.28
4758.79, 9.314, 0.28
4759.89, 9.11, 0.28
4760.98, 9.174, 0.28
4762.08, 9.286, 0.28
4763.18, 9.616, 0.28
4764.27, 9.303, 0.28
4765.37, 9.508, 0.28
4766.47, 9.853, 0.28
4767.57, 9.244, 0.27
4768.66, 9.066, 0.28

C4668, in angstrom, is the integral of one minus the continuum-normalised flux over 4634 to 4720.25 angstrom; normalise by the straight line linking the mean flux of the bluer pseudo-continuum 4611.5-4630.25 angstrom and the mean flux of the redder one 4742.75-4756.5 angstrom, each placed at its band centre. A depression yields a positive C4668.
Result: 0.9 angstrom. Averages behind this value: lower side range 9.34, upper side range 9.27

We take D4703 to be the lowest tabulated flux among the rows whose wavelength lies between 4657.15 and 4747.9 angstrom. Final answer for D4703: 8.524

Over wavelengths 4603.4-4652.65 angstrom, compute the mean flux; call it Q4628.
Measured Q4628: 9.27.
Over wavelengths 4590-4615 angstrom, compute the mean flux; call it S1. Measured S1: 9.29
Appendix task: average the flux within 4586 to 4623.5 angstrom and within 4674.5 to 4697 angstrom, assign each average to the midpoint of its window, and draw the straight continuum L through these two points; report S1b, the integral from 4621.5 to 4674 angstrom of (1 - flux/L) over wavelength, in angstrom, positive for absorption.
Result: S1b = 0.4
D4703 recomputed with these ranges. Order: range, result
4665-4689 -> 8.535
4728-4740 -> 9.048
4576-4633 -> 8.583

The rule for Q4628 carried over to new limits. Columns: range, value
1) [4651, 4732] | 9.26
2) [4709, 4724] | 9.19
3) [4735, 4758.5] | 9.27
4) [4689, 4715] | 9.22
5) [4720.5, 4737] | 9.41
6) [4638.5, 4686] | 9.23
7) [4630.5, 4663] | 9.2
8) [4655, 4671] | 9.29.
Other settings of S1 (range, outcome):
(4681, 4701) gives 9.21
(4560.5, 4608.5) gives 9.26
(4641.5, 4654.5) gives 9.03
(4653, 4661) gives 9.37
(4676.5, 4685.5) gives 9.34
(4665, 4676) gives 9.12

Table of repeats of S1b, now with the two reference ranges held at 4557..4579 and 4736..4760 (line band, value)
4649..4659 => 0.1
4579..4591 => 0.5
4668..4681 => 0.0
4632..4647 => 0.4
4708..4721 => 0.2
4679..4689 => 0.1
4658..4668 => 0.0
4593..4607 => 0.1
